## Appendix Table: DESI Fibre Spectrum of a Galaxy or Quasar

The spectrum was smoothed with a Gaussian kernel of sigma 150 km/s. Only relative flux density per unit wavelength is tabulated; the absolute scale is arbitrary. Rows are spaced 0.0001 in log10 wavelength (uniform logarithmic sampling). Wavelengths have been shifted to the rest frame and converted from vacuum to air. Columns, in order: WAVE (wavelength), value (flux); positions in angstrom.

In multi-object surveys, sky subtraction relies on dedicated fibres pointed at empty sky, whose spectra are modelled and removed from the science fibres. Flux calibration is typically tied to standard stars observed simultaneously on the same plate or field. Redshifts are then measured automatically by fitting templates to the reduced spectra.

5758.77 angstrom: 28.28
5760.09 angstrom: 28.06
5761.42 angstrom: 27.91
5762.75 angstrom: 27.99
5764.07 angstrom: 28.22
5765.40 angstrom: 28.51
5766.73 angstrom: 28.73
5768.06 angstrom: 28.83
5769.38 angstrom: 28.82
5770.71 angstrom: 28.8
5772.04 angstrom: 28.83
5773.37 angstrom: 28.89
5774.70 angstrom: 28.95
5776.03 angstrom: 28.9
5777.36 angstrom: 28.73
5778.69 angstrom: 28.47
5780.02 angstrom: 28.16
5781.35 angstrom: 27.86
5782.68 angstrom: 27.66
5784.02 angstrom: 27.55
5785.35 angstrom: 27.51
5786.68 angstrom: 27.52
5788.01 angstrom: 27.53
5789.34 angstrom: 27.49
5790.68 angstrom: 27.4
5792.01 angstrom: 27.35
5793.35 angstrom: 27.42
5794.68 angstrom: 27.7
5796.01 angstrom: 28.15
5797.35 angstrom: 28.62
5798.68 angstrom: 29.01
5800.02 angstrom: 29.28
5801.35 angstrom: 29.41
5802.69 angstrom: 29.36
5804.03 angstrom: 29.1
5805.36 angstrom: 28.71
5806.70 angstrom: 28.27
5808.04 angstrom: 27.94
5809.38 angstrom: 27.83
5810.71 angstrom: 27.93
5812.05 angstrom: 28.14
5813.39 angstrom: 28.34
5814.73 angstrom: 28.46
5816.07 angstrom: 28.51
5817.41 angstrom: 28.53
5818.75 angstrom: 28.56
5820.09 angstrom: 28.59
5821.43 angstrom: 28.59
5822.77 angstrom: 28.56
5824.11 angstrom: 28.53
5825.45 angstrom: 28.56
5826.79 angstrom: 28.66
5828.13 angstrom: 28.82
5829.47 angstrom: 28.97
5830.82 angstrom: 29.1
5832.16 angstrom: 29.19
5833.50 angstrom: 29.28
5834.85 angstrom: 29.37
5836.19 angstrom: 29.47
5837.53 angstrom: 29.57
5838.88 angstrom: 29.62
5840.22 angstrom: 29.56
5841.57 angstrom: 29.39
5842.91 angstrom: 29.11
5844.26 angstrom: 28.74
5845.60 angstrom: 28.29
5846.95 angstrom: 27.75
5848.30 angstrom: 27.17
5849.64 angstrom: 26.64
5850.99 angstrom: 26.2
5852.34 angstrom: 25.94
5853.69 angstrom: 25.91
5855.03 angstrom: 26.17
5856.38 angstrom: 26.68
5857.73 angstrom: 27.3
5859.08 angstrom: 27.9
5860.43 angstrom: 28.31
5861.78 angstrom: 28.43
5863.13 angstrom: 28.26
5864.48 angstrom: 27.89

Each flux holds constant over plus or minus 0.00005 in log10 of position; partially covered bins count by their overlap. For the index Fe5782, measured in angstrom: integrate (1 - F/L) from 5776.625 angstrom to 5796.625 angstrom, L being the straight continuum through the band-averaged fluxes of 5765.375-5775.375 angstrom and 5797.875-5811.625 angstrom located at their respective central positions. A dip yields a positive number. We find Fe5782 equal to 0.7 angstrom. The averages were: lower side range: 28.8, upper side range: 28.7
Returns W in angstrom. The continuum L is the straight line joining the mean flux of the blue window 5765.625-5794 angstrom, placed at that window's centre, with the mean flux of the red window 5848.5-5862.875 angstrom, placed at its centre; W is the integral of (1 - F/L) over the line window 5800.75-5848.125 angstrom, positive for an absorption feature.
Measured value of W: -2.20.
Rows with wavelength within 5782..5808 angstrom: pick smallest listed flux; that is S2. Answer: 27.35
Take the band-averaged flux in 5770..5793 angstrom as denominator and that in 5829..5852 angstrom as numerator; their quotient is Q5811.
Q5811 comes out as 1.0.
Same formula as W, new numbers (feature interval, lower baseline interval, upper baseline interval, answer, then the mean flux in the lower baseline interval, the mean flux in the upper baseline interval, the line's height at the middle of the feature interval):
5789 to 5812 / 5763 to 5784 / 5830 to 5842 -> 0.47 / 28.5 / 29.4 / 28.9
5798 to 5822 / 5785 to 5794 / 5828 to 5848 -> -0.40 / 27.5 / 29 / 28.1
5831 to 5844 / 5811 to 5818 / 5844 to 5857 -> -0.92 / 28.3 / 26.9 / 27.4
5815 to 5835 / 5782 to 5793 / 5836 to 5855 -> -0.68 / 27.5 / 28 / 27.8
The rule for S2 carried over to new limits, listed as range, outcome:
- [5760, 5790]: 27.49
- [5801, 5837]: 27.83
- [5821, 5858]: 25.91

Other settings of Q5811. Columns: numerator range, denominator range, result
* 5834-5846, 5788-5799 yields 1.05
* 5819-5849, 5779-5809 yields 1.03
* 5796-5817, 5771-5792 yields 1.02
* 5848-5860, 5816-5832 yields 0.93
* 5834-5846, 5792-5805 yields 1.02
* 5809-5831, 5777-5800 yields 1.02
